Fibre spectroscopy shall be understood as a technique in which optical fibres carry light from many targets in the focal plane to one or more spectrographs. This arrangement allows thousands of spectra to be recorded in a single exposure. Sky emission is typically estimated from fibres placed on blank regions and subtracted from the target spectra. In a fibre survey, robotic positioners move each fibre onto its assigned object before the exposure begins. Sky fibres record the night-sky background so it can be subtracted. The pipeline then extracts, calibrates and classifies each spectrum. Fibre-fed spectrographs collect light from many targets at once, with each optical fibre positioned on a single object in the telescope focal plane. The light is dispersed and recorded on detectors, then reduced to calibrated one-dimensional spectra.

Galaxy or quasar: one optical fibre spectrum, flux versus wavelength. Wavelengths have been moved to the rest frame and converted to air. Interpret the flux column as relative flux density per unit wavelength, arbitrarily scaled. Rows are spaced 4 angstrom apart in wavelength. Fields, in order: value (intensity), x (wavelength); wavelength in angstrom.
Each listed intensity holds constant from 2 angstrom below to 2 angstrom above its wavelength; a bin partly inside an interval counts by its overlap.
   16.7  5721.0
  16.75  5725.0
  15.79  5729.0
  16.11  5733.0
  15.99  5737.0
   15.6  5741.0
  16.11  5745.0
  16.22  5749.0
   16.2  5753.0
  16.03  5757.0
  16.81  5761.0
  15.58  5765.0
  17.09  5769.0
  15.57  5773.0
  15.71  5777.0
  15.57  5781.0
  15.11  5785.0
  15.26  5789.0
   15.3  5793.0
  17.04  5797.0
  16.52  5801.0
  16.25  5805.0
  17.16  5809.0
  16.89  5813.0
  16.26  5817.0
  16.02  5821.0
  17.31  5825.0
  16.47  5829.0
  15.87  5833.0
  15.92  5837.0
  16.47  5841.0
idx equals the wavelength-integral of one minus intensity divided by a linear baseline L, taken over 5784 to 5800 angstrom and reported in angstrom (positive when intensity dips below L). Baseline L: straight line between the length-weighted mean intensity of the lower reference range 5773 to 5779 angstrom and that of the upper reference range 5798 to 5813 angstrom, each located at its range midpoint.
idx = 0.5 angstrom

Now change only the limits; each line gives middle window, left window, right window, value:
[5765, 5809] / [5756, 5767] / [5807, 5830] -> 1.11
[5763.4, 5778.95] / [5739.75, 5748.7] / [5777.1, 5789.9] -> -0.44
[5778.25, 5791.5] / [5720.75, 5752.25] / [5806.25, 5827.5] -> 0.92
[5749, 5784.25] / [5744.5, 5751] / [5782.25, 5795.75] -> -0.55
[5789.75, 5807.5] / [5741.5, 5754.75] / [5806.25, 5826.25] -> 0.33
